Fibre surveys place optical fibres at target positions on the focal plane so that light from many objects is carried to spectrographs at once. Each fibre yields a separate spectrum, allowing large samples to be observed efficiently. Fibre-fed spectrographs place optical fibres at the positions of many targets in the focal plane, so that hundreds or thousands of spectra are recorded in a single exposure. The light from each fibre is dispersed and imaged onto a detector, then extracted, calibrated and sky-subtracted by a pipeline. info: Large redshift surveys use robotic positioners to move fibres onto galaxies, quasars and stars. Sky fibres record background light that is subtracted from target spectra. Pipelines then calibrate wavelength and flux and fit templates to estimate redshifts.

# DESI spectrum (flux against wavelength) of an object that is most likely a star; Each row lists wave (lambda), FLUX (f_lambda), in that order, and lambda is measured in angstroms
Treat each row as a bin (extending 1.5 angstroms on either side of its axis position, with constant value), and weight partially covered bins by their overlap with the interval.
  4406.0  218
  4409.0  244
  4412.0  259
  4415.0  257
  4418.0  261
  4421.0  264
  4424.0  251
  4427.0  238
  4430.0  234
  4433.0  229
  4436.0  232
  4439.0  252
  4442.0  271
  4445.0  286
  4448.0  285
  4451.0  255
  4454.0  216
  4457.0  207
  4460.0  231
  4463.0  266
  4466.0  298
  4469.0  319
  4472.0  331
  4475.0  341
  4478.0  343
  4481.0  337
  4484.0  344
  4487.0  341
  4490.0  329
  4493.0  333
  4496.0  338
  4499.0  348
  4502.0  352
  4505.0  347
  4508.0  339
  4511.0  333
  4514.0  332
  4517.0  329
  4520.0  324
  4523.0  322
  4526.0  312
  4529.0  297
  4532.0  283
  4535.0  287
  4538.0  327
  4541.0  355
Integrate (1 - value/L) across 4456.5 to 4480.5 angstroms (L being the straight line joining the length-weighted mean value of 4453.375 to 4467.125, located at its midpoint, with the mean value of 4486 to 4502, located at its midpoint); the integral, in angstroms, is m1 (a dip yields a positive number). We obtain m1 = -2.6 angstroms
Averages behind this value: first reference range 244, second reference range 339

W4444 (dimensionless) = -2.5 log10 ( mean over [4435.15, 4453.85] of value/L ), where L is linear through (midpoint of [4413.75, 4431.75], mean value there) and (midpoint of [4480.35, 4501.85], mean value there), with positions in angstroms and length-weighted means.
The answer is 0.071 mag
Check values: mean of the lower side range 250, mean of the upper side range 339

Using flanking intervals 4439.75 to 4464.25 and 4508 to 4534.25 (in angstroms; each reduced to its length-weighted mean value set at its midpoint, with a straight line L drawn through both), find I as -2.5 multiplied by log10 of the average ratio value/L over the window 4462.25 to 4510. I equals -0.17 mag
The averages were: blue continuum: 252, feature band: 333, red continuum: 317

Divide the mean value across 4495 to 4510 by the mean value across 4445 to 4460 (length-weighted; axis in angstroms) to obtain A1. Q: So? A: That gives 1.41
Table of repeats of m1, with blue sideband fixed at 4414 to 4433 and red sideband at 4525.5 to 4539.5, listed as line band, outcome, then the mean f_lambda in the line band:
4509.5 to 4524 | -1.7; 328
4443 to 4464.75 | 1.0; 250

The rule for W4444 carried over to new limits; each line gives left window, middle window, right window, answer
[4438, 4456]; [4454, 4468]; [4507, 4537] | 0.09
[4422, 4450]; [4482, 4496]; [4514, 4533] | -0.16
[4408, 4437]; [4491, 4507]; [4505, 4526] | -0.09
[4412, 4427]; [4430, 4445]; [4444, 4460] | 0.01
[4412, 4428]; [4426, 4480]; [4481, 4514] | 0.09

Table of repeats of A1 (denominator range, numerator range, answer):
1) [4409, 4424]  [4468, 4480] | 1.30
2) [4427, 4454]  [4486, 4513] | 1.35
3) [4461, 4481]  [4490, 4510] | 1.08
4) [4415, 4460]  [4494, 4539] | 1.31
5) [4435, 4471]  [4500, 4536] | 1.23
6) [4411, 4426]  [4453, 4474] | 1.05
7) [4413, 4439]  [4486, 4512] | 1.38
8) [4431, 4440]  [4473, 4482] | 1.44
